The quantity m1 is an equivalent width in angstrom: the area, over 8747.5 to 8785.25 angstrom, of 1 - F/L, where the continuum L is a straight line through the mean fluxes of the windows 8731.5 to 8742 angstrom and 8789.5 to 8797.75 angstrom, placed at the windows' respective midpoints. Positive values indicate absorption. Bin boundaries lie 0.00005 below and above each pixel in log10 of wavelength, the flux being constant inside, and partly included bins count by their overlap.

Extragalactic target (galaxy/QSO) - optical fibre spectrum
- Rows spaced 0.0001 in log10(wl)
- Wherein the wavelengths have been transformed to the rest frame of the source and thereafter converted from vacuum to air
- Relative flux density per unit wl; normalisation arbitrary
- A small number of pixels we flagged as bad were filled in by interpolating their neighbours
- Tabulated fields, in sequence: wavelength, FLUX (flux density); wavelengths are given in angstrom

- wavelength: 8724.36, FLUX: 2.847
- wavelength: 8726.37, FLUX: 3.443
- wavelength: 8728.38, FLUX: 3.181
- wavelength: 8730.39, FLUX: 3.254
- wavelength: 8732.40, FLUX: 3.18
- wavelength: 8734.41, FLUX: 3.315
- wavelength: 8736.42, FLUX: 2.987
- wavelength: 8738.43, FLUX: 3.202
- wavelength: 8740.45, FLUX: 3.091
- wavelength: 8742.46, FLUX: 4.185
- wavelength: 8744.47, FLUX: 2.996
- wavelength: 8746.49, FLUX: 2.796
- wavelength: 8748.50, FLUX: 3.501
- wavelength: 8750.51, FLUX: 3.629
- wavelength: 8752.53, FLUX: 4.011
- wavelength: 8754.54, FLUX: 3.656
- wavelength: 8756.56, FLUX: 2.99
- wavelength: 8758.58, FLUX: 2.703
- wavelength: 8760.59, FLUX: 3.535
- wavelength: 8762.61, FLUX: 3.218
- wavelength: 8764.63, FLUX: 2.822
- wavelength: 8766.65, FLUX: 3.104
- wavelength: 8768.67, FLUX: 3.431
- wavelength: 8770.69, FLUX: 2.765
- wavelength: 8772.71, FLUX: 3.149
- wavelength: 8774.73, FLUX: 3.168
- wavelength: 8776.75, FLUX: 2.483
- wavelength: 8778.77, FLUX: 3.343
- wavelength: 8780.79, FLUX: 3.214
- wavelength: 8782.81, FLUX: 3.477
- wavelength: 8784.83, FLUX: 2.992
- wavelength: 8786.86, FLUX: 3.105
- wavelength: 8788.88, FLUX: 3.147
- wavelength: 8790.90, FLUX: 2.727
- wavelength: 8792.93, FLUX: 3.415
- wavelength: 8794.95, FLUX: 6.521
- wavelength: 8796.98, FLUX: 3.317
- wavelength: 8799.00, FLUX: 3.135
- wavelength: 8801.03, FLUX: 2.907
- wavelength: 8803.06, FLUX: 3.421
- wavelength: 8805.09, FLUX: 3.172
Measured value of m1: 3.9 angstrom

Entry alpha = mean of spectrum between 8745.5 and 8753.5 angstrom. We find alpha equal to 3.49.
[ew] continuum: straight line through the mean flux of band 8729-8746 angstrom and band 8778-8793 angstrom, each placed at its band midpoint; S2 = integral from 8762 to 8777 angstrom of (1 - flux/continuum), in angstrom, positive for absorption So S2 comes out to 0.7 angstrom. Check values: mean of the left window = 3.26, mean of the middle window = 3.04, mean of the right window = 3.16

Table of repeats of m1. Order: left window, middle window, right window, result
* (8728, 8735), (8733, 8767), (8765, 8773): -1.31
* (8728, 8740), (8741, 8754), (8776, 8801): -1.10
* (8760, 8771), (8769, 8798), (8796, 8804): -1.58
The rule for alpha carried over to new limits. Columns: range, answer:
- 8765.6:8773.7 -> 3.11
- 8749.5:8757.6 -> 3.57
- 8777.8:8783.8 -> 3.35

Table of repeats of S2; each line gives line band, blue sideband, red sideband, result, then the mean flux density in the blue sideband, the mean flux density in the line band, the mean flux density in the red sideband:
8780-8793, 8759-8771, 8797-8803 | 0.02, 3.15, 3.13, 3.13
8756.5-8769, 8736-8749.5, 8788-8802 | 1.05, 3.26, 3.11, 3.6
